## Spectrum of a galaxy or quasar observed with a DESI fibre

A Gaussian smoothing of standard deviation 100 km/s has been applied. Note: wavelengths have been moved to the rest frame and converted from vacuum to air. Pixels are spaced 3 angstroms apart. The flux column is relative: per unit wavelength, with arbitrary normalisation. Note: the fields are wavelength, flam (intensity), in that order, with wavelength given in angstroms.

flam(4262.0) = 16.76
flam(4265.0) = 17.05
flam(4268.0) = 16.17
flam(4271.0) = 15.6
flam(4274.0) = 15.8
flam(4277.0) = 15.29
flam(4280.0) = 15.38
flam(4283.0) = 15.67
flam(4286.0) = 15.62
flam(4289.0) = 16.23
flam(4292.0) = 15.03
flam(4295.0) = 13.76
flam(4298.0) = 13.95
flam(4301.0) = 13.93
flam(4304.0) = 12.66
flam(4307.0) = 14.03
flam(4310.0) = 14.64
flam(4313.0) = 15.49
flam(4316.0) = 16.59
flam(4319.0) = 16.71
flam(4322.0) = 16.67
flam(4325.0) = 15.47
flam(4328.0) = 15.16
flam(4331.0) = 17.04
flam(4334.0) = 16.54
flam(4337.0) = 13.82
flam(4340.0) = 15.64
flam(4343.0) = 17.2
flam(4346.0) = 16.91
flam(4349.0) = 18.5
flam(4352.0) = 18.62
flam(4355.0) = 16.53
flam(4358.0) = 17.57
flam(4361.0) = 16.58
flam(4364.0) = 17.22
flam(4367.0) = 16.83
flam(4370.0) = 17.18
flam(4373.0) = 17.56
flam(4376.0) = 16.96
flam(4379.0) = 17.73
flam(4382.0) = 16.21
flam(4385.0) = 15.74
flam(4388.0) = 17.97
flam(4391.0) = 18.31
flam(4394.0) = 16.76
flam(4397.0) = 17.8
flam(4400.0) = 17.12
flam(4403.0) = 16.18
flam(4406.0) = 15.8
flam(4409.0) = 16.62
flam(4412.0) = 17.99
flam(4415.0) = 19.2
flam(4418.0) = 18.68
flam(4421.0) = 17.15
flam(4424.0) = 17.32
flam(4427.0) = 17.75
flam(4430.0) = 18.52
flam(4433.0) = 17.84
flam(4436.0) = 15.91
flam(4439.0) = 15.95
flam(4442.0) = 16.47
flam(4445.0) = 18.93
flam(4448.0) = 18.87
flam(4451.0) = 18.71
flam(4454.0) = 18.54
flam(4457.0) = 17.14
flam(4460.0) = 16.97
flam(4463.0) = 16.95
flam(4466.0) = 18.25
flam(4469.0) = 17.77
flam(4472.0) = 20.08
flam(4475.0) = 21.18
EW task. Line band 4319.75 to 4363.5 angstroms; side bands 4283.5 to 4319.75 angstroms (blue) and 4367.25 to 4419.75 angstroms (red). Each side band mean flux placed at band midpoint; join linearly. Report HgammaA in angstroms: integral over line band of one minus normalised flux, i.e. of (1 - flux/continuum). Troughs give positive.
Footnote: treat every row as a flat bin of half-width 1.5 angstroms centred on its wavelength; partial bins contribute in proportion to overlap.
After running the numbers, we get -1.9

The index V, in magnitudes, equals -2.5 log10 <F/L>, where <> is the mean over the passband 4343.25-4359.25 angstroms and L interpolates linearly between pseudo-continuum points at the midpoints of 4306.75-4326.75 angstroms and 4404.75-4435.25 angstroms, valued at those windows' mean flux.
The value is -0.08 mag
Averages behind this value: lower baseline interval 15.8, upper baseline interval 17.7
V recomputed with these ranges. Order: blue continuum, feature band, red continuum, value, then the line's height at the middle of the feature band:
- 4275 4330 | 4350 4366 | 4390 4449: -0.07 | 16.2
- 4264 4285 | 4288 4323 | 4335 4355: 0.09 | 16.2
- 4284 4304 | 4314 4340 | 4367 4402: -0.03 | 15.6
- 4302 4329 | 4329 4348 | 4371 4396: -0.02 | 15.9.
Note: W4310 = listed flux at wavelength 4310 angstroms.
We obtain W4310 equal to 14.64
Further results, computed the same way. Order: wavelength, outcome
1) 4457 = 17.14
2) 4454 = 18.54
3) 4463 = 16.95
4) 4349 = 18.5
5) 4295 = 13.76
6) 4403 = 16.18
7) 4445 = 18.93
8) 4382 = 16.21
